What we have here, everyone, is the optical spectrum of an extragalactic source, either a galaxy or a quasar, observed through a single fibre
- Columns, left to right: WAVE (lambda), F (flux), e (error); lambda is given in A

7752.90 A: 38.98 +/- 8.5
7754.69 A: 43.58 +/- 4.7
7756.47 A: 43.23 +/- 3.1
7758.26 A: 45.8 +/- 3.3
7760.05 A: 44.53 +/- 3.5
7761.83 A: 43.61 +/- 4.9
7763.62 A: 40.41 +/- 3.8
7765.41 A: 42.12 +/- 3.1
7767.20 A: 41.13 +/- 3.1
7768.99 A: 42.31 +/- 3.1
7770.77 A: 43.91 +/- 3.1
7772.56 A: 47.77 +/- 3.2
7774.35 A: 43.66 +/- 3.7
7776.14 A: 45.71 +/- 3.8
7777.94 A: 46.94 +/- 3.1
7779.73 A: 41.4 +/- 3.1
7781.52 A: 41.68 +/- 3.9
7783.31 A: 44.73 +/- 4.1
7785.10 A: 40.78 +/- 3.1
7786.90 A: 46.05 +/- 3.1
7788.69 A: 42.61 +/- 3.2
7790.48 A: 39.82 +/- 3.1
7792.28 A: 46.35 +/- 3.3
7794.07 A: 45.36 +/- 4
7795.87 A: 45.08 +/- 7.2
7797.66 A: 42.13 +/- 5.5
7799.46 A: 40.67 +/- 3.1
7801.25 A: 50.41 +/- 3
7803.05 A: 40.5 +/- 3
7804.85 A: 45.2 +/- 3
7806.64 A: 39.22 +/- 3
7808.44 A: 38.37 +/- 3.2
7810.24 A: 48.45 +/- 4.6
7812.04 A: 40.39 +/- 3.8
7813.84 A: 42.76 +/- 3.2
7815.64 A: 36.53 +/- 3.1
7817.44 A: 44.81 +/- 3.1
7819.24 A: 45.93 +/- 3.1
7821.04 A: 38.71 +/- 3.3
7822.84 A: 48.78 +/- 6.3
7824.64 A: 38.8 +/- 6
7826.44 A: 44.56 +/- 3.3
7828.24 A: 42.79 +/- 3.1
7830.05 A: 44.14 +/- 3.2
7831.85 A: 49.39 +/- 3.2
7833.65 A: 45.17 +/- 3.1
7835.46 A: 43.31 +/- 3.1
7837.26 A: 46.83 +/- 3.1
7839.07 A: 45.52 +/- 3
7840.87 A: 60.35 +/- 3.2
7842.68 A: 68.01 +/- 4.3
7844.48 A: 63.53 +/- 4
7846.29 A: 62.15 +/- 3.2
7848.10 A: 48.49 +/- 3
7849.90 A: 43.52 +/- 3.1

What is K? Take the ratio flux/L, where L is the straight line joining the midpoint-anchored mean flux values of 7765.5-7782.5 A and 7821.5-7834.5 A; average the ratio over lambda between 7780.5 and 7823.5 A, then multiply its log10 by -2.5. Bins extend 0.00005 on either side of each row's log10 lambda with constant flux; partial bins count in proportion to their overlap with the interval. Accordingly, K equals 0.03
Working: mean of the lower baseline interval 43.8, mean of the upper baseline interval 44.6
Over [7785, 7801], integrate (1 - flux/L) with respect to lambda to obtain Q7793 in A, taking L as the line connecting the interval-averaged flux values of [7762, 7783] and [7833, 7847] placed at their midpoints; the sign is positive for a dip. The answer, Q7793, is 1.1 A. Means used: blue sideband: 43.4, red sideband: 54.4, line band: 43.6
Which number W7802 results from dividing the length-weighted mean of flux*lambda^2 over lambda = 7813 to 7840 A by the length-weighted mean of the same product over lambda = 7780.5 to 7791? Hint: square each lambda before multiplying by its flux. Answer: 1.04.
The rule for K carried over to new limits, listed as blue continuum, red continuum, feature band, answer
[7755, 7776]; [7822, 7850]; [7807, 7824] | 0.13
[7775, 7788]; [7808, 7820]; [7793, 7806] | -0.03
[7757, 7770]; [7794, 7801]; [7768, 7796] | -0.02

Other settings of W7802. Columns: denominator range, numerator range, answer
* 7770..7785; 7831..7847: 1.23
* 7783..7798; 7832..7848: 1.25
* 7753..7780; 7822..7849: 1.17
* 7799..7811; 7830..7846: 1.23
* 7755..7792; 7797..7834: 1.01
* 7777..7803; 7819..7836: 1.02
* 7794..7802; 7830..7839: 1.04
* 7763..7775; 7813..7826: 1.00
